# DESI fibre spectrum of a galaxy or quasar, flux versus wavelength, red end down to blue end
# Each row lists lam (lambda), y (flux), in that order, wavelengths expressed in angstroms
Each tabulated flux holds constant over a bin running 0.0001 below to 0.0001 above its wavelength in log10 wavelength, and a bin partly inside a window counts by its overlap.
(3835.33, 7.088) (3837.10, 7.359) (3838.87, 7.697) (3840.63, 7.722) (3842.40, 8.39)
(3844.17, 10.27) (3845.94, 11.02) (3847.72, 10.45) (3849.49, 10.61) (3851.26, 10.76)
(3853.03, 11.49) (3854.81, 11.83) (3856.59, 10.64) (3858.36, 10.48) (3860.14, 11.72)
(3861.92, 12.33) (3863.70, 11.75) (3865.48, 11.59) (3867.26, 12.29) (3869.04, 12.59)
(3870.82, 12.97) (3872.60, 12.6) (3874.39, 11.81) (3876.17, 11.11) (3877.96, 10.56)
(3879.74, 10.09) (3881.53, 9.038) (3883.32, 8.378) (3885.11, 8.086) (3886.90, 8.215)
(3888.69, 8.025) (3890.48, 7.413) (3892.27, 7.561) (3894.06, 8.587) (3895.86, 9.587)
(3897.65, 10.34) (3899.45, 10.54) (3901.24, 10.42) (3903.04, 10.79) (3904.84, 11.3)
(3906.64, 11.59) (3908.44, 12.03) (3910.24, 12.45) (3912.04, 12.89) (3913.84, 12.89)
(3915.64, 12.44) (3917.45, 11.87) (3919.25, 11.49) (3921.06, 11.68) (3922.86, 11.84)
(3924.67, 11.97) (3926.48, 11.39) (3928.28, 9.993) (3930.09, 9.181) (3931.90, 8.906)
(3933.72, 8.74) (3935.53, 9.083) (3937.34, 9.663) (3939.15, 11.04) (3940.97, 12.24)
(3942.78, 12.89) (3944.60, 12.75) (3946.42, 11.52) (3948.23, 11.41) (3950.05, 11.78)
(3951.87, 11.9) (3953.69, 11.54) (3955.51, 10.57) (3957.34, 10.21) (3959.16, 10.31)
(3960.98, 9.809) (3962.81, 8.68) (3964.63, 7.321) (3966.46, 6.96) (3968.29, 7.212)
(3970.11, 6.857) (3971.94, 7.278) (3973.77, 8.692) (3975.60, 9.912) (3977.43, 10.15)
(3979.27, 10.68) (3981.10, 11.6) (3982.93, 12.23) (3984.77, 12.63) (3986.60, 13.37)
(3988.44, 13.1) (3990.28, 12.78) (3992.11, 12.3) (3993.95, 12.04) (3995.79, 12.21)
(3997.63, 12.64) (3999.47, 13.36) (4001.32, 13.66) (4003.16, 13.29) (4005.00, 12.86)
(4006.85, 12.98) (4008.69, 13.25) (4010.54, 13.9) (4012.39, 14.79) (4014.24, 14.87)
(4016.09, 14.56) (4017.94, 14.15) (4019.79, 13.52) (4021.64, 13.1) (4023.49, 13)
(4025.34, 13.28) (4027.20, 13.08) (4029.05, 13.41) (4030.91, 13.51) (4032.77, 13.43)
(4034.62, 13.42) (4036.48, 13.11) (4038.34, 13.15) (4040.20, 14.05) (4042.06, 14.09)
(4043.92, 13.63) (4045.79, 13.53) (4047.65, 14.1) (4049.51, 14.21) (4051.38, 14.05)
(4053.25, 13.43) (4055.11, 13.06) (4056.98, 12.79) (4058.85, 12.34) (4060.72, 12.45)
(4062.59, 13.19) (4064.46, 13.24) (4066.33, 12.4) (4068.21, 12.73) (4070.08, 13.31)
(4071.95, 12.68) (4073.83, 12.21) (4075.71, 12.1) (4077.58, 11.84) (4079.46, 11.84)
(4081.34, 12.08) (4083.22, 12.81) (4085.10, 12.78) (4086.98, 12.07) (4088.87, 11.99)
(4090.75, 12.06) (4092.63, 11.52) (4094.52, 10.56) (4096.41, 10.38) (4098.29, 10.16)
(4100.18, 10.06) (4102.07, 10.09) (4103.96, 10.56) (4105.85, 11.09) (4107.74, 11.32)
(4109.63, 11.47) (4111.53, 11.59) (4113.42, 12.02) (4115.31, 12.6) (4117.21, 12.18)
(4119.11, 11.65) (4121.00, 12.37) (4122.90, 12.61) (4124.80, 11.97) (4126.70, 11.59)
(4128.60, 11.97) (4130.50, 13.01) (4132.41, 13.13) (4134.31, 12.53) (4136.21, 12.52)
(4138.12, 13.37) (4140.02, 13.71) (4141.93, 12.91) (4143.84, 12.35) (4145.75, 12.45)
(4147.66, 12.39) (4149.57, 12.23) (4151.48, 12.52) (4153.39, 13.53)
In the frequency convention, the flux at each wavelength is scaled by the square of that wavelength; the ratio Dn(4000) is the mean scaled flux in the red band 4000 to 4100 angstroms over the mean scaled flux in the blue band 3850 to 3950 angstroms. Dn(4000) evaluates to 1.29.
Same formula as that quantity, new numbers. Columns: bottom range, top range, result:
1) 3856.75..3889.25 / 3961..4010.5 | 1.09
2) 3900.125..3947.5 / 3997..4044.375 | 1.26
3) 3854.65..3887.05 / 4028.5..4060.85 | 1.34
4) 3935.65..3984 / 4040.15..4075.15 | 1.36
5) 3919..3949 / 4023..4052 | 1.31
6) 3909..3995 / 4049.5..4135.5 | 1.20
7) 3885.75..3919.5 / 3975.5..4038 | 1.30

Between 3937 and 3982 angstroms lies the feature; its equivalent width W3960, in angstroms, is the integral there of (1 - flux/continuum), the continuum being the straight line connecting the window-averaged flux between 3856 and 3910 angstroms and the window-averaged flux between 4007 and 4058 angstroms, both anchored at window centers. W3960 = 7.3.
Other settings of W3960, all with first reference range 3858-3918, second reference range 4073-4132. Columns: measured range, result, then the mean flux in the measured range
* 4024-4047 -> -4.15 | 13.5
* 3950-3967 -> 1.84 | 9.87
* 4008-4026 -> -4.01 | 13.9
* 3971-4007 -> -2.08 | 11.9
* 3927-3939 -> 1.67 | 9.45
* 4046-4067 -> -3.14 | 13.2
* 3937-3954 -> -1.12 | 11.7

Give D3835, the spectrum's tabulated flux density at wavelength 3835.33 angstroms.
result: 7.088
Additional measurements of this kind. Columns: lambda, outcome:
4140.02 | 13.71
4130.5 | 13.01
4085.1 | 12.78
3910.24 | 12.45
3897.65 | 10.34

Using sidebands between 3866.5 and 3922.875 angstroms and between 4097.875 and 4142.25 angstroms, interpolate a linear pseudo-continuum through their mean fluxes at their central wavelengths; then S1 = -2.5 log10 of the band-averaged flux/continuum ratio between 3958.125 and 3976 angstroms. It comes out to 0.32 mag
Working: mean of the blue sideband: 10.7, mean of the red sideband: 11.9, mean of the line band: 8.27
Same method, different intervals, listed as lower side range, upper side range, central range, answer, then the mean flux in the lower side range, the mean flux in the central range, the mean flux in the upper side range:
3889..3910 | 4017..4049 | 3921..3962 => 0.026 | 10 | 10.9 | 13.5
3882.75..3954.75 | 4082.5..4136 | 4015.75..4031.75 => -0.196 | 10.7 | 13.5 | 11.7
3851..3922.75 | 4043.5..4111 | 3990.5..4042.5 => -0.138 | 10.9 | 13.4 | 12.2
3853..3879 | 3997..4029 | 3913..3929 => 0.058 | 11.7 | 11.7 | 13.6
